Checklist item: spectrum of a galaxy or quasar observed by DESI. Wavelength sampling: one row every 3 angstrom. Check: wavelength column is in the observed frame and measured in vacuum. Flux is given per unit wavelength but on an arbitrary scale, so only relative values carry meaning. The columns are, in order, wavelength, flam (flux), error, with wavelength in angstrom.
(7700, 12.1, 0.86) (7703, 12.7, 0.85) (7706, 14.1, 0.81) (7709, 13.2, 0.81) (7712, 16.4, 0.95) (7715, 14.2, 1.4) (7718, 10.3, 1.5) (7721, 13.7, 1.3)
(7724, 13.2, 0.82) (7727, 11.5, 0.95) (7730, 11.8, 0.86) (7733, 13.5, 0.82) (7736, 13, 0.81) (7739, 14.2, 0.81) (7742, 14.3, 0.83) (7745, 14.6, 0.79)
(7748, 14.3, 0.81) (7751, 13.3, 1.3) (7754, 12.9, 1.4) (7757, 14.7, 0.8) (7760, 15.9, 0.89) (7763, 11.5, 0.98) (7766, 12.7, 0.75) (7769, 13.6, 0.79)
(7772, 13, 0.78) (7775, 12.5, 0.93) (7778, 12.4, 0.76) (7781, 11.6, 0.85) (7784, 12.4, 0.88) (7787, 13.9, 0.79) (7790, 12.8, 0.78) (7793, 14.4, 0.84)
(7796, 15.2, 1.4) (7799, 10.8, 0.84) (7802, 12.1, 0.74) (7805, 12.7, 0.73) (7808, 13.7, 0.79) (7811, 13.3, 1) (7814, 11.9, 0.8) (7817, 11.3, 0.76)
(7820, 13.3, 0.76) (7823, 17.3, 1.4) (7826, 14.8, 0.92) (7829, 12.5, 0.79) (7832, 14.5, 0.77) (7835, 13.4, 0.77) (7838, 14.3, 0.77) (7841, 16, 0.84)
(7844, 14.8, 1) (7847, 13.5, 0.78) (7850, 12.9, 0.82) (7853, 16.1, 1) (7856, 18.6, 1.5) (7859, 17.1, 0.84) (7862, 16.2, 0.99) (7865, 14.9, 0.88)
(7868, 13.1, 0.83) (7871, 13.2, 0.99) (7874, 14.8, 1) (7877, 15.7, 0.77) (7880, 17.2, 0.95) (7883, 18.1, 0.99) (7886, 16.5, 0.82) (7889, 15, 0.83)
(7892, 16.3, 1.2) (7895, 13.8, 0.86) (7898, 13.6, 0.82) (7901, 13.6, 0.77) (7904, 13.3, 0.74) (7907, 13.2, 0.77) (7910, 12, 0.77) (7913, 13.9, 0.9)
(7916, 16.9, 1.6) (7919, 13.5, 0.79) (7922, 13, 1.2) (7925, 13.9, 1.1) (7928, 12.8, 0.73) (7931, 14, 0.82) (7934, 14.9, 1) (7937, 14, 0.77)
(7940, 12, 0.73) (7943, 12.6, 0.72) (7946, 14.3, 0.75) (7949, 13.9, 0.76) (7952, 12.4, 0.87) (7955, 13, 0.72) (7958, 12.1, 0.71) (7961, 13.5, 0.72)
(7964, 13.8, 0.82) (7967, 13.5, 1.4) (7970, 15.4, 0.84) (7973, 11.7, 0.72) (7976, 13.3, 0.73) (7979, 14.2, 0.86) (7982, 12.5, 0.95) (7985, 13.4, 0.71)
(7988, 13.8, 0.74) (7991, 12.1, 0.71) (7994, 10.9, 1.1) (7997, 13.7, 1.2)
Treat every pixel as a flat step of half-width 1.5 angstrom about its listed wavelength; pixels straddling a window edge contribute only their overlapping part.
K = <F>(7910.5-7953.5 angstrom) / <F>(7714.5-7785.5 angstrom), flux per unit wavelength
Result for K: 1.04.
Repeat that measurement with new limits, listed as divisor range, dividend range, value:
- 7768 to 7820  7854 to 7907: 1.19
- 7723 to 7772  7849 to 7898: 1.16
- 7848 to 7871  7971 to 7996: 0.83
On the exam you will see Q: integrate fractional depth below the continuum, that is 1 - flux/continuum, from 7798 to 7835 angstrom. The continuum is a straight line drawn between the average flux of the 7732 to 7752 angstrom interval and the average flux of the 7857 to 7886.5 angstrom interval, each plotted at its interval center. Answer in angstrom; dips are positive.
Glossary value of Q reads 4.3 angstrom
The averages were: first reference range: 13.9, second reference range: 15.7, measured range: 13.2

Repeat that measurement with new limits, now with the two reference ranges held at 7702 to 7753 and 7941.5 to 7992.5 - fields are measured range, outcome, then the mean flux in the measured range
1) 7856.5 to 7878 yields -2.9 angstrom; 15.2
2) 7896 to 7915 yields -0.1 angstrom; 13.4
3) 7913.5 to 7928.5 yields -0.9 angstrom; 14.1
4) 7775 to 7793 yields 0.9 angstrom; 12.8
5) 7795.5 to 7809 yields 0.7 angstrom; 12.7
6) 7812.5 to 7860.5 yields -4.2 angstrom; 14.5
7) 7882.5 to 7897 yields -2.6 angstrom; 15.7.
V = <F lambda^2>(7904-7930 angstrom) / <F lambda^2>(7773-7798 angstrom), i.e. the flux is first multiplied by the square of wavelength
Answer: 1.1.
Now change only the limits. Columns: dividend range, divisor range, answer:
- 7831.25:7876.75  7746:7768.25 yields 1.12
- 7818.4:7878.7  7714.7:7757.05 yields 1.16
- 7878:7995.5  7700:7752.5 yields 1.09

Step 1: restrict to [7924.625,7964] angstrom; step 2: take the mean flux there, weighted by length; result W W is 13.3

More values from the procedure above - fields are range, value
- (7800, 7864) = 14.3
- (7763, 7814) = 12.9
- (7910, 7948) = 13.7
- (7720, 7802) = 13.2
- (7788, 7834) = 13.4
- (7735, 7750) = 14.1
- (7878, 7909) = 15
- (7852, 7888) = 15.9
